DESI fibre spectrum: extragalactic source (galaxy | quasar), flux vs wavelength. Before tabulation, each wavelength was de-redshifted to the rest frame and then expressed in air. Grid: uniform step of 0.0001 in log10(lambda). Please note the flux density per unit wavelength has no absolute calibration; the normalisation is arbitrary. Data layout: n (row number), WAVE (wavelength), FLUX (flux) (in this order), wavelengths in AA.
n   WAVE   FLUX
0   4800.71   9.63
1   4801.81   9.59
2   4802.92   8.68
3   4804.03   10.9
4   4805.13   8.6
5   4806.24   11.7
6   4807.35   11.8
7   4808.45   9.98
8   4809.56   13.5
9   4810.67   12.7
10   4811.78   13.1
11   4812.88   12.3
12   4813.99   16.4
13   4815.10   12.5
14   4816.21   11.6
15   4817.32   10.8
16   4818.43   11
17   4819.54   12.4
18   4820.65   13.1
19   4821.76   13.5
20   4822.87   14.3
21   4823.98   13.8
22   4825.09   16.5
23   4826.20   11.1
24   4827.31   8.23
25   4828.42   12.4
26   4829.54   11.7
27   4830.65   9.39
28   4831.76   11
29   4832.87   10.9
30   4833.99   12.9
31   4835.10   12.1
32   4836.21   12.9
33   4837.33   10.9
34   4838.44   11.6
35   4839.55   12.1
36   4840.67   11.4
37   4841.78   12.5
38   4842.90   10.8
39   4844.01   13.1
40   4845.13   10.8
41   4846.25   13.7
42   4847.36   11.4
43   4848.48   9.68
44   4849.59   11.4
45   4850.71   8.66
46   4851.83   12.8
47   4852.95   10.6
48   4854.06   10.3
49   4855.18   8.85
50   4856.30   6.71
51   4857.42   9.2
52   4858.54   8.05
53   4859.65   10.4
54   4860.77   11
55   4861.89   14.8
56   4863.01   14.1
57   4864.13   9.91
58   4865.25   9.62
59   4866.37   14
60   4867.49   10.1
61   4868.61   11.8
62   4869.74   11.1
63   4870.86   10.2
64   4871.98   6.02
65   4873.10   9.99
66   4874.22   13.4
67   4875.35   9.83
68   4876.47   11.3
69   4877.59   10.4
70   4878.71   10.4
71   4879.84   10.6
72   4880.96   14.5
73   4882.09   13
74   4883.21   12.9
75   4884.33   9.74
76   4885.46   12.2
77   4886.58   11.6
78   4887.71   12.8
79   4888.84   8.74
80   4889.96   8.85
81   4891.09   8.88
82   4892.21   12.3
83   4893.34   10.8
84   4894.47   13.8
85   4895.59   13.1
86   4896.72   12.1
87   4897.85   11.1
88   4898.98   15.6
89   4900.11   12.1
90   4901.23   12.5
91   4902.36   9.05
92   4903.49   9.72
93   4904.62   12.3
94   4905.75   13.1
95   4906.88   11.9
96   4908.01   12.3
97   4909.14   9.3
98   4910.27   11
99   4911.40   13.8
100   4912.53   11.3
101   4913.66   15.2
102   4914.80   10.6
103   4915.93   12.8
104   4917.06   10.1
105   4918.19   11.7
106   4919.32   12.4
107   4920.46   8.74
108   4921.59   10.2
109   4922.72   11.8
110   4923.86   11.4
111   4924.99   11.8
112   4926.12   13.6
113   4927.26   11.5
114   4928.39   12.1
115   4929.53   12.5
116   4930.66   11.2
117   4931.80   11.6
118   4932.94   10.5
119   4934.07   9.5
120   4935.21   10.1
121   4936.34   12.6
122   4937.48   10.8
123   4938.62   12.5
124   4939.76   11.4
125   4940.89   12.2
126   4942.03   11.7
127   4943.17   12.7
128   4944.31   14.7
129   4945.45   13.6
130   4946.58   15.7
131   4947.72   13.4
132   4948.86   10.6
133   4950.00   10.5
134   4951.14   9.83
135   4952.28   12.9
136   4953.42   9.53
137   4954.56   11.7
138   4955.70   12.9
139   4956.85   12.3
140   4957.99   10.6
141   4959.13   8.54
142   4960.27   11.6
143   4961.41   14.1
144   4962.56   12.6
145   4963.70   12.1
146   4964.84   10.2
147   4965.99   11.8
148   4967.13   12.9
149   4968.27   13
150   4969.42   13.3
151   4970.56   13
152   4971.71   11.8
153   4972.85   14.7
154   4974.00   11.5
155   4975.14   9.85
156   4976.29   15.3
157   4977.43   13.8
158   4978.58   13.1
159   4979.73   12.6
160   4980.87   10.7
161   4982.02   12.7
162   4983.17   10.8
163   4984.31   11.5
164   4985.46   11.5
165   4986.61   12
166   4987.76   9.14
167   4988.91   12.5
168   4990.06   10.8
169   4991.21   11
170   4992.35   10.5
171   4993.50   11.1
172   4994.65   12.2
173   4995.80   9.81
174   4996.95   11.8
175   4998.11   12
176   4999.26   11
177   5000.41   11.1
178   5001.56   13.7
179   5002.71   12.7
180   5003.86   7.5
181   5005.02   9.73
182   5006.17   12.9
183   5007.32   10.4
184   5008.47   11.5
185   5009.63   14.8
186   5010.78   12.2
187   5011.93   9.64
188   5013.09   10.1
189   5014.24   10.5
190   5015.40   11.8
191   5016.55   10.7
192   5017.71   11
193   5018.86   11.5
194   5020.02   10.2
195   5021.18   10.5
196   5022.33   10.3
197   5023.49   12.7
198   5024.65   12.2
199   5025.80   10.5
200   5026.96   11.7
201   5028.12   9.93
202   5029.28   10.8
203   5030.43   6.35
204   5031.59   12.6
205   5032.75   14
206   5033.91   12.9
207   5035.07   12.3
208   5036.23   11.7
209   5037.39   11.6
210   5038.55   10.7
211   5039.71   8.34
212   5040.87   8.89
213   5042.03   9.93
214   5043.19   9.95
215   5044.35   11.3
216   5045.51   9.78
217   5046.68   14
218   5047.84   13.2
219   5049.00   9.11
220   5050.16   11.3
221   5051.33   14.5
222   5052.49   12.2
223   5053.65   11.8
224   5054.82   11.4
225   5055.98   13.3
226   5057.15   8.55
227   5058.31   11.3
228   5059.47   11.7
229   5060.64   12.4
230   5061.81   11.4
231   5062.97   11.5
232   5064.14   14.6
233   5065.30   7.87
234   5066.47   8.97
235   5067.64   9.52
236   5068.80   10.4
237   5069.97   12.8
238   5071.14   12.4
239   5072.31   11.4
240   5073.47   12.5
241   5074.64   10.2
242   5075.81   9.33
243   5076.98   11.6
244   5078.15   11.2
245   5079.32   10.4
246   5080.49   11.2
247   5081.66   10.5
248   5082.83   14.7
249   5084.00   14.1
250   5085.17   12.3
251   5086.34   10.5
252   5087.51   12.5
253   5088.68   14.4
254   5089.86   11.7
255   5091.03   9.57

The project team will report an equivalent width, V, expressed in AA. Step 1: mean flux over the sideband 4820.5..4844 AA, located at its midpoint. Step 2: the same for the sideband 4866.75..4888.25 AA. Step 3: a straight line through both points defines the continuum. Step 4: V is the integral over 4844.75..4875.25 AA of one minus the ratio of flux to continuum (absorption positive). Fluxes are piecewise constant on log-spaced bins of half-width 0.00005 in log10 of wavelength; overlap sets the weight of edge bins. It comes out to 2.22 AA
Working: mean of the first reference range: 12.1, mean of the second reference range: 11.2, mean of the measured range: 10.7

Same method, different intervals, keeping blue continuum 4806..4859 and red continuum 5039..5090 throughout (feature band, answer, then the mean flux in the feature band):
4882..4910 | 0.0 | 11.6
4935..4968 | -1.3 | 12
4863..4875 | 0.9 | 10.8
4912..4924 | 0.1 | 11.5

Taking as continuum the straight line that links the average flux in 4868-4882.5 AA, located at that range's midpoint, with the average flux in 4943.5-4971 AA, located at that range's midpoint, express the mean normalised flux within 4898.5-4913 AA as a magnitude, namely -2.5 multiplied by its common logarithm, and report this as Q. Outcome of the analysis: -0.04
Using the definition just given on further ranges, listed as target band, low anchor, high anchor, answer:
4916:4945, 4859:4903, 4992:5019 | -0.02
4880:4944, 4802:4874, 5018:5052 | -0.04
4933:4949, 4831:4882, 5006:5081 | -0.10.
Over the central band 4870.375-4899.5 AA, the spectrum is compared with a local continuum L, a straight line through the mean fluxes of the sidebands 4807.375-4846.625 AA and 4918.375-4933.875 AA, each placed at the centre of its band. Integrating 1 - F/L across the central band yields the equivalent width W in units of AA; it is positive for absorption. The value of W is 1.1 AA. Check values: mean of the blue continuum 12.2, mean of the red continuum 11.4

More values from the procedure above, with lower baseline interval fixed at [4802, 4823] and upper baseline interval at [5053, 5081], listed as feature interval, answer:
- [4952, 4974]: -1.10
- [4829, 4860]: 2.44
